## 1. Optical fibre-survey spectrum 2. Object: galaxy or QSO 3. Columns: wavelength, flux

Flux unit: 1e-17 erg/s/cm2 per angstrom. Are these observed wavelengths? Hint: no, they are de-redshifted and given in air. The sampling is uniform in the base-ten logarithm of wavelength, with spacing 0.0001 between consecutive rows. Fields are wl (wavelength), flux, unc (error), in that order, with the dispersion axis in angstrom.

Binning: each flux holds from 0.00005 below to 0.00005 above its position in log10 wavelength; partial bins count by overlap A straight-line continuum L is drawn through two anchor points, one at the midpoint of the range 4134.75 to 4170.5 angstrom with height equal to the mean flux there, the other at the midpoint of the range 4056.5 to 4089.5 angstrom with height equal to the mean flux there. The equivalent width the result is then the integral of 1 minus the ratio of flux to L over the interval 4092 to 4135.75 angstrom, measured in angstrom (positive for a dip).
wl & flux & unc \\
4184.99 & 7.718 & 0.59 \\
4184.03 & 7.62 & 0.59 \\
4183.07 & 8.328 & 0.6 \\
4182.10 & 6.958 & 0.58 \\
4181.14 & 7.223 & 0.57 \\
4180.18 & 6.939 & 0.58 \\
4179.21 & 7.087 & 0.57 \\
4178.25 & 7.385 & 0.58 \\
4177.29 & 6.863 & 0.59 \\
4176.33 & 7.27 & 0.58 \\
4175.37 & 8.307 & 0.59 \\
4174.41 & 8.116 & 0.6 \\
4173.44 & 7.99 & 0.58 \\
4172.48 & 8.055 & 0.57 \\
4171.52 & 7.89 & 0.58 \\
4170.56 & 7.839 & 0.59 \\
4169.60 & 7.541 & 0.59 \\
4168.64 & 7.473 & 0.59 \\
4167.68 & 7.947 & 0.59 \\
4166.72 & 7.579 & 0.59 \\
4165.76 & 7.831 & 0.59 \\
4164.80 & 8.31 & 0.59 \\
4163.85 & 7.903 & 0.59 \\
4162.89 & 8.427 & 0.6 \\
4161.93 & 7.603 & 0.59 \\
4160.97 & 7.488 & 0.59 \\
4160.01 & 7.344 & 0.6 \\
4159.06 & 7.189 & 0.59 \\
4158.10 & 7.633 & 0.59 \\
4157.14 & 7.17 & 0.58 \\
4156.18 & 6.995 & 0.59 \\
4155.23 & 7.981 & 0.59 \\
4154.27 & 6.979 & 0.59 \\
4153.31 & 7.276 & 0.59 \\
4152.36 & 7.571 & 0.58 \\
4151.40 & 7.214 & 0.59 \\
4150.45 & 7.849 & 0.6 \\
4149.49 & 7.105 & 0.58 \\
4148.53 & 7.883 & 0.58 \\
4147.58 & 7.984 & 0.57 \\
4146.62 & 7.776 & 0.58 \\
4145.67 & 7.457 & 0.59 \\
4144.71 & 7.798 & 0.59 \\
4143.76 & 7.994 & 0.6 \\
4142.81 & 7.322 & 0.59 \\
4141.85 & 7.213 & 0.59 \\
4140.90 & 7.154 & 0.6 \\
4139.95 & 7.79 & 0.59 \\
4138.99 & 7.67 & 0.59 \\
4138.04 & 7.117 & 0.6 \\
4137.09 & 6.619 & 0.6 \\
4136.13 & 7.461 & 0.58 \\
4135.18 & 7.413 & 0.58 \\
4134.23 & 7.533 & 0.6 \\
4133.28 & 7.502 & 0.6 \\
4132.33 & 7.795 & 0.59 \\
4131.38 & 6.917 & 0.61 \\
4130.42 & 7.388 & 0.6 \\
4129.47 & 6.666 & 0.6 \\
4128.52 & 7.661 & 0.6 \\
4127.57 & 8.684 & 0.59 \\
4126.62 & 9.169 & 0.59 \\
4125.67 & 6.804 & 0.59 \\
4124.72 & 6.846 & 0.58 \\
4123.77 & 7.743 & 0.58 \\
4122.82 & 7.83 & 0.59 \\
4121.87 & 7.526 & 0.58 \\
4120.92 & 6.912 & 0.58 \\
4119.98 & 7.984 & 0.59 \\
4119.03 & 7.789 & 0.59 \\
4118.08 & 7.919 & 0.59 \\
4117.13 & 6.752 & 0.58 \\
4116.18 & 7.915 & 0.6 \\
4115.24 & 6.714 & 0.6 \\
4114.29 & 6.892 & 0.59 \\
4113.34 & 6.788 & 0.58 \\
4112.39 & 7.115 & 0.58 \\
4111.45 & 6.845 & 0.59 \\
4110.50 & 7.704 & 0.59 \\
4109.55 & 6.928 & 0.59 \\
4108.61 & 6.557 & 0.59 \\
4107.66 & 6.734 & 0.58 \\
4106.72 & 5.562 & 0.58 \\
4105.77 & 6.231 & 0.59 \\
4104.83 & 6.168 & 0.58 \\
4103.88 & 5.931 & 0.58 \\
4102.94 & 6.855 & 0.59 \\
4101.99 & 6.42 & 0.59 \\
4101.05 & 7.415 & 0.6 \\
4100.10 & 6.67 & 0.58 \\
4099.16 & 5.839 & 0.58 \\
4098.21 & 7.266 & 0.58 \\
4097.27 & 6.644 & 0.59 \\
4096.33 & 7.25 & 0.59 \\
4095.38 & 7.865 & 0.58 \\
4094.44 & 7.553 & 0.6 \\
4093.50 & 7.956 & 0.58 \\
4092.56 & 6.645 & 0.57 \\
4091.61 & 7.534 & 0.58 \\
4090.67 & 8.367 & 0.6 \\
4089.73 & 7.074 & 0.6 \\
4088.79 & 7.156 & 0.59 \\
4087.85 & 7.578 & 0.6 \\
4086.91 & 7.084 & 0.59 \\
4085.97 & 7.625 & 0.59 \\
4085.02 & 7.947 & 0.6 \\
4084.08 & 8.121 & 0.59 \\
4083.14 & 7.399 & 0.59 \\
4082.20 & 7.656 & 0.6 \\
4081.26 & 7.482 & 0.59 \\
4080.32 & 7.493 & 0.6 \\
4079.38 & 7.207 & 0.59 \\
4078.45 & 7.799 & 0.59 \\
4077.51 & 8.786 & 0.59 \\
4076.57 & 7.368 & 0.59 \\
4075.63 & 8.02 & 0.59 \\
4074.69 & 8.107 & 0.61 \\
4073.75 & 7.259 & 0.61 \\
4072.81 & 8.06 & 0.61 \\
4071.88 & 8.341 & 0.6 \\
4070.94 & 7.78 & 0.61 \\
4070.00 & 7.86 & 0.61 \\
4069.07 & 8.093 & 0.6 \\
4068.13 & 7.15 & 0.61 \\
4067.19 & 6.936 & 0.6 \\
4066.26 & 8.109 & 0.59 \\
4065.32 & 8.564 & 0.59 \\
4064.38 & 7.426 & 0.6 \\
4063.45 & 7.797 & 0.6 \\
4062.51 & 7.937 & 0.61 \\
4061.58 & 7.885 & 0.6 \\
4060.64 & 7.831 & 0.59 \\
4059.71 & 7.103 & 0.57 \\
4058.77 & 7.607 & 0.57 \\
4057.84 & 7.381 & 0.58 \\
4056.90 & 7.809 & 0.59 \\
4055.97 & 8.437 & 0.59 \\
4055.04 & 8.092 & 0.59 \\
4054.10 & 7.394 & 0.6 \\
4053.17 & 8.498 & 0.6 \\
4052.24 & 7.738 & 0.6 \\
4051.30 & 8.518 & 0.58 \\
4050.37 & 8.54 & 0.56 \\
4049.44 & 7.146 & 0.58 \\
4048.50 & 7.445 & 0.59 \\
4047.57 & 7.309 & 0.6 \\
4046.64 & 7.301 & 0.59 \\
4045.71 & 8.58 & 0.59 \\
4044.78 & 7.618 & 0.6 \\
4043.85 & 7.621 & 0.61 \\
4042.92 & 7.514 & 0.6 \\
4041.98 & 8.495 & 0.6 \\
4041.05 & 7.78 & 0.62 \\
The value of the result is 2.6 angstrom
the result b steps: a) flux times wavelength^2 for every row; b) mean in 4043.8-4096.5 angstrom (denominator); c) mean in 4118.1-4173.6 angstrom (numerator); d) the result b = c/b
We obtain 1.02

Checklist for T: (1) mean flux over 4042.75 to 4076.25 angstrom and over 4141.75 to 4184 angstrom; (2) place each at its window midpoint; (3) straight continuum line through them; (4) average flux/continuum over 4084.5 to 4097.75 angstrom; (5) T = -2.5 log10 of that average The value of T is 0.04 mag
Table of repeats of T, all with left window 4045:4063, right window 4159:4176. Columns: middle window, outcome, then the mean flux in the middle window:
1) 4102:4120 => 0.14 mag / 6.87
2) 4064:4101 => 0.04 mag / 7.56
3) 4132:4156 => 0.05 mag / 7.49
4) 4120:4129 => 0.02 mag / 7.71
